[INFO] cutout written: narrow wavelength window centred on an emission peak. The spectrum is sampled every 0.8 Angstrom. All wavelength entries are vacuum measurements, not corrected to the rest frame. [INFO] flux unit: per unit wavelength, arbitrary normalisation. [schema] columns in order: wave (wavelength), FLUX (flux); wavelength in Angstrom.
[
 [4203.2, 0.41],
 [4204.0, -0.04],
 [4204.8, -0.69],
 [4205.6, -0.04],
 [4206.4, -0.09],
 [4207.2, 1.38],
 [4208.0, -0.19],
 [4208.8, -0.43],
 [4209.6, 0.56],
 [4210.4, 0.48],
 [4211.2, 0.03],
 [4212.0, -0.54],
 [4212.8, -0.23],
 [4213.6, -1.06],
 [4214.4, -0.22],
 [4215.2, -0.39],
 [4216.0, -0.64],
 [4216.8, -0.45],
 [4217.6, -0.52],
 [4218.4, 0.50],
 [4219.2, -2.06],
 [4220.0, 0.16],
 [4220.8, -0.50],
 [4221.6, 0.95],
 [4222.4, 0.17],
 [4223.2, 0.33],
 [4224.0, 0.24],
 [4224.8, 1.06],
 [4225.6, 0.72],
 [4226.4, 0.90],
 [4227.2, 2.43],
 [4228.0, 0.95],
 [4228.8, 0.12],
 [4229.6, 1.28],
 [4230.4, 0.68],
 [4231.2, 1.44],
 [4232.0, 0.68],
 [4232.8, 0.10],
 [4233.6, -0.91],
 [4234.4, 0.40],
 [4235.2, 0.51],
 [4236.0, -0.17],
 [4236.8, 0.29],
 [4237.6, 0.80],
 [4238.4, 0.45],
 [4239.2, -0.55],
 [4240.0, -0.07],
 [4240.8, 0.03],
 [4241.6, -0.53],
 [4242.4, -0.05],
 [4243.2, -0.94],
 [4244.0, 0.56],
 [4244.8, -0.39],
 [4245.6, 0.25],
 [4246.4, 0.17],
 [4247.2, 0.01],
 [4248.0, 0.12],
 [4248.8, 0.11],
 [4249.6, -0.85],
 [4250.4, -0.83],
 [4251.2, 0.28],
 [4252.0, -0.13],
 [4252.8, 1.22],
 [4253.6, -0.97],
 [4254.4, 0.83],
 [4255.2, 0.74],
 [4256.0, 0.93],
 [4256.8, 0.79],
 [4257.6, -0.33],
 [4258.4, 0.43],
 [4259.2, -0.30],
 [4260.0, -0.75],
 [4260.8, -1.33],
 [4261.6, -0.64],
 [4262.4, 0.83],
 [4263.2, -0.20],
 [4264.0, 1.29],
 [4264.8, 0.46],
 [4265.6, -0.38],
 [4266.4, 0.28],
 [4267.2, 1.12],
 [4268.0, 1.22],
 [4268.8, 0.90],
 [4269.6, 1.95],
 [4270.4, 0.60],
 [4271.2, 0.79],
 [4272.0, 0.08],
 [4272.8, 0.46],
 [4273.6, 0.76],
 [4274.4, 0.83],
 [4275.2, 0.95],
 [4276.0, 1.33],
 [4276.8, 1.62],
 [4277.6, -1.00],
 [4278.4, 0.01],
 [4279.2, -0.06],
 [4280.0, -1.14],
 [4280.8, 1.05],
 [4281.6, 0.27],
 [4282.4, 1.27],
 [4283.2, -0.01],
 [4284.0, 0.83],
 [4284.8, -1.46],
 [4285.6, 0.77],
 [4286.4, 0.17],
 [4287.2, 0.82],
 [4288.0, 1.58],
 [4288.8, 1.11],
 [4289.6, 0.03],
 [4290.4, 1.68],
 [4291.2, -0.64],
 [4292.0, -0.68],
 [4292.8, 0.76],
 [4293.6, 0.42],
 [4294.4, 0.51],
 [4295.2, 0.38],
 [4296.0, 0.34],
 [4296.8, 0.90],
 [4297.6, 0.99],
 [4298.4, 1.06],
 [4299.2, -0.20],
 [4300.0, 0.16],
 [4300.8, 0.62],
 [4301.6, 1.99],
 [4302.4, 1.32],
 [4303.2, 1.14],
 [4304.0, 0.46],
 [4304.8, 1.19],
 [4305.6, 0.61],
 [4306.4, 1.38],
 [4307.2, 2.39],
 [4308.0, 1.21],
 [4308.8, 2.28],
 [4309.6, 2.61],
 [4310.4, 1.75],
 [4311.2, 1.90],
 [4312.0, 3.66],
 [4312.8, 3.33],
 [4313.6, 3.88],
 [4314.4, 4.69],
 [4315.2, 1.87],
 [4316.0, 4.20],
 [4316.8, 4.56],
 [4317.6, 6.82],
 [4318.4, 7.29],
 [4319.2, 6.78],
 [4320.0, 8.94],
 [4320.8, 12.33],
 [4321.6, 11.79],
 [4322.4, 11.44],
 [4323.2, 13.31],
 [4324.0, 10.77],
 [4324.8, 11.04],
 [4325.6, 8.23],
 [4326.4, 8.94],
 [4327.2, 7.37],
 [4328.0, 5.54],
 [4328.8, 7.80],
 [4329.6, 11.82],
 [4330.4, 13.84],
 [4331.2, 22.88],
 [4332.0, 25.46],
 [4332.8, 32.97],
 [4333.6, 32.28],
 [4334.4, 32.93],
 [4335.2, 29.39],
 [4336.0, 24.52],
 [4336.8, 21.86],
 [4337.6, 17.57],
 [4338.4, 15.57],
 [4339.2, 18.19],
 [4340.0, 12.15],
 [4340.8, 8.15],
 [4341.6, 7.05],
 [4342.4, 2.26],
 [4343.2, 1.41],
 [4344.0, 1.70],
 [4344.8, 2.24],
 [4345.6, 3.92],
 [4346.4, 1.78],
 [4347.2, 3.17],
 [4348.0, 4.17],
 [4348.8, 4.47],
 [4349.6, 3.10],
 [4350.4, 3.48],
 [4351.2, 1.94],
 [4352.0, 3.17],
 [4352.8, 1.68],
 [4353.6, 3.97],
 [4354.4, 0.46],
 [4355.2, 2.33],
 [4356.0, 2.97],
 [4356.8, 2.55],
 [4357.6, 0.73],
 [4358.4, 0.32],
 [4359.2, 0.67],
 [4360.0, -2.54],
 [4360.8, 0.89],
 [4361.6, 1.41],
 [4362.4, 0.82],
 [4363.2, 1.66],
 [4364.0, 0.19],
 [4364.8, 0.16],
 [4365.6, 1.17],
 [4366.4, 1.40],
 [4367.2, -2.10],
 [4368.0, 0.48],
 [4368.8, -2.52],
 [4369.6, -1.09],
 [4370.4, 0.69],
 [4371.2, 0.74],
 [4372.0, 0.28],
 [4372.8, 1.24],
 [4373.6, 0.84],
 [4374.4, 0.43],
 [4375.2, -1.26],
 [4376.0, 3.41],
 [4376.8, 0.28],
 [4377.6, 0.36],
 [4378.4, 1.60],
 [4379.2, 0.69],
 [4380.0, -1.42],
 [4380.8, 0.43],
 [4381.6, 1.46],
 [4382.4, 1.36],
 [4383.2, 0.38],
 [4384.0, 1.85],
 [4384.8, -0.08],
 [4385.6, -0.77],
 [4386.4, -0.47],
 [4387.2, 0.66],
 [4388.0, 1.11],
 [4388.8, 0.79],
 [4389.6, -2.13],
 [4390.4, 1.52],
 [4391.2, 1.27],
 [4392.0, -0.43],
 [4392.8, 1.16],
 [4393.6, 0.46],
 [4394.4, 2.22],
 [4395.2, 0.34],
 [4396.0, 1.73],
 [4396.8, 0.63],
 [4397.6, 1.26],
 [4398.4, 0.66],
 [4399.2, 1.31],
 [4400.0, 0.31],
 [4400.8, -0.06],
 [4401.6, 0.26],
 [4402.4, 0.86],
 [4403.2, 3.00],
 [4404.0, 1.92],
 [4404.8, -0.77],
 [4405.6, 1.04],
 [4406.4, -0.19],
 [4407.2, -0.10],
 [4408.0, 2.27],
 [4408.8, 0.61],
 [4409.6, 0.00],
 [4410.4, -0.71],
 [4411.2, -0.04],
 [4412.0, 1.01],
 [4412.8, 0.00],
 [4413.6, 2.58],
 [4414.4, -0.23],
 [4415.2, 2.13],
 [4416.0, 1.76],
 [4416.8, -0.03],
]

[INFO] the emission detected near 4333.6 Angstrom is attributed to Lyman alpha 1216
